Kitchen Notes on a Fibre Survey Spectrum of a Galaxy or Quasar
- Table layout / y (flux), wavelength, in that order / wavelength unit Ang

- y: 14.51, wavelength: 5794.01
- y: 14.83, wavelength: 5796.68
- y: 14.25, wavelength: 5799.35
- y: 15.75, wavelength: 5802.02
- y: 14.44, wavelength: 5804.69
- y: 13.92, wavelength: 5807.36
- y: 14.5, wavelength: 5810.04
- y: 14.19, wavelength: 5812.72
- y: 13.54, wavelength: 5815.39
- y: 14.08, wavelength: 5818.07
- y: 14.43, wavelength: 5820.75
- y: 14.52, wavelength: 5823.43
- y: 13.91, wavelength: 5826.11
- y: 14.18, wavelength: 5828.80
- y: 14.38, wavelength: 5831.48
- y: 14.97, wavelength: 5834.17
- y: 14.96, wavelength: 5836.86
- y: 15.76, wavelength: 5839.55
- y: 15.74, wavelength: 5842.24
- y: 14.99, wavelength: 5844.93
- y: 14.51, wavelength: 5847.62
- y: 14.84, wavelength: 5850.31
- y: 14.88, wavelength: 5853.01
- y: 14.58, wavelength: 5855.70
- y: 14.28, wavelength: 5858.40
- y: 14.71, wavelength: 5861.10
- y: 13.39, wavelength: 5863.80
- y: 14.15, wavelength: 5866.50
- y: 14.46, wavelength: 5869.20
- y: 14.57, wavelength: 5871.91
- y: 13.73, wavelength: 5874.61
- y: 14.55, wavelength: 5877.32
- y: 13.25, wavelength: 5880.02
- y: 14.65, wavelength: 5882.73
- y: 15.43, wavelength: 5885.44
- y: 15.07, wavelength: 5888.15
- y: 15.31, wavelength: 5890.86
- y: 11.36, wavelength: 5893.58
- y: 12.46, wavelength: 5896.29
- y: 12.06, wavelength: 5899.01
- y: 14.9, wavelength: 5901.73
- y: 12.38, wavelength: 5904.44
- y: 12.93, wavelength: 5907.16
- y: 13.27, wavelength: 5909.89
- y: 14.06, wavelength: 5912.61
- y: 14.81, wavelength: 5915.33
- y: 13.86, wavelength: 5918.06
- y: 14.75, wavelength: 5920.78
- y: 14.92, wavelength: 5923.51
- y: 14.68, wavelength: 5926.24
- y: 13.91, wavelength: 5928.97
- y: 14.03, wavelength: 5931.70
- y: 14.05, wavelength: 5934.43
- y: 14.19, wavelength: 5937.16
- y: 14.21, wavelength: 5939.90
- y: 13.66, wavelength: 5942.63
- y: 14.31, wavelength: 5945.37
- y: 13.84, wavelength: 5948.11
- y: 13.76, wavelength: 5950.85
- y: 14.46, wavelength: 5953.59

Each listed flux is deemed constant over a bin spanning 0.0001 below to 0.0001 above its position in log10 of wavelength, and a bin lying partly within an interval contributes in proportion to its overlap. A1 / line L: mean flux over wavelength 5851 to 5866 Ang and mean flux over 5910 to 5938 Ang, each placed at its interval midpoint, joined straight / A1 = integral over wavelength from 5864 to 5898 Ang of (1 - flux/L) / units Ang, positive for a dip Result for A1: 0.7 Ang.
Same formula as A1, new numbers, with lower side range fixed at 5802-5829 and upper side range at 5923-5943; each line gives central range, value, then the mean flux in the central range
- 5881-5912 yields 1.30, 13.6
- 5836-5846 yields -0.81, 15.4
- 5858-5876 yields 0.07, 14.2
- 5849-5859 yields -0.31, 14.7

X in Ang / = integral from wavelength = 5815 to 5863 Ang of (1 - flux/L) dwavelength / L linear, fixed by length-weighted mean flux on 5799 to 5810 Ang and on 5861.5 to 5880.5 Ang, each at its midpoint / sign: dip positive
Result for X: -1.0 Ang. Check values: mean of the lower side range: 14.6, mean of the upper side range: 14.1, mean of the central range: 14.6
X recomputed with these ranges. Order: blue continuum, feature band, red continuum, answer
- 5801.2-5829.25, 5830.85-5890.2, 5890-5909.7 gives -4.53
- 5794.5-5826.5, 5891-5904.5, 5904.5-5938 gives 1.17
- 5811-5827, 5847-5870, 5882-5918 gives -0.79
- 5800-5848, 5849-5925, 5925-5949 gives 1.40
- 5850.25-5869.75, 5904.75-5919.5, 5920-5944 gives 0.62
